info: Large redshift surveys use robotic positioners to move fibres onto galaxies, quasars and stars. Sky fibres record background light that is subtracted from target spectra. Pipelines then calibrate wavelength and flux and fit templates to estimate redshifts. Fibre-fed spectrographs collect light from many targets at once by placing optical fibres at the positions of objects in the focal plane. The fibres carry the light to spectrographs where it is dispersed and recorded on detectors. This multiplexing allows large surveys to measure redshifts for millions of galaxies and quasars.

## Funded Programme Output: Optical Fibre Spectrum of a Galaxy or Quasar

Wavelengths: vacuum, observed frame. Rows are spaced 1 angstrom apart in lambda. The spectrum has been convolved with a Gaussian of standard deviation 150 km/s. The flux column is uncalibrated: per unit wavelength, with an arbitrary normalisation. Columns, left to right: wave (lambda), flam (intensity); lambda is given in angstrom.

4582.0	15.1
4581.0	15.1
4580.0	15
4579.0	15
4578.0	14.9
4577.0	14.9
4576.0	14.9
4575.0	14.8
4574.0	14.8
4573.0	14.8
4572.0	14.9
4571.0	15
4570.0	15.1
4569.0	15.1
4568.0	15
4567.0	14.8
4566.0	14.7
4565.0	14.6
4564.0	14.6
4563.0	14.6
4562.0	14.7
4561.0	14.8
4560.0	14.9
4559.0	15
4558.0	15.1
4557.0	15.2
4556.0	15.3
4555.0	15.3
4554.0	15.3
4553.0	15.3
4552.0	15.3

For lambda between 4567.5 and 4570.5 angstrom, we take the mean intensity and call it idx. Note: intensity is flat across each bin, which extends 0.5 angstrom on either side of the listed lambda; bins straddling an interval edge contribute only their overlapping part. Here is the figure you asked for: 15.1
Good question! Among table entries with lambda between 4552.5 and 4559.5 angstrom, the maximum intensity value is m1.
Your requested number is 15.3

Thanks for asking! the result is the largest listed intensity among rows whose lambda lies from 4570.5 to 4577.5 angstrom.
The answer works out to 15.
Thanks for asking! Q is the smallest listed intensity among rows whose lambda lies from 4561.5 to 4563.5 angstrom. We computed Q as 14.6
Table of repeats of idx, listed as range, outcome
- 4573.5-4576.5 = 14.8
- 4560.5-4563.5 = 14.7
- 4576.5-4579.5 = 14.9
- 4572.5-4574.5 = 14.8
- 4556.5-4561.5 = 15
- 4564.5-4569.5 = 14.8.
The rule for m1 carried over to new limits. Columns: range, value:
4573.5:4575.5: 14.8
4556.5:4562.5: 15.2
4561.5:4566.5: 14.7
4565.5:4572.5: 15.1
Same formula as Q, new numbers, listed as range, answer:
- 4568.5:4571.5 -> 15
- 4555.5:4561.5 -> 14.8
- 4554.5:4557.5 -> 15.2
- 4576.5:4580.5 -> 14.9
